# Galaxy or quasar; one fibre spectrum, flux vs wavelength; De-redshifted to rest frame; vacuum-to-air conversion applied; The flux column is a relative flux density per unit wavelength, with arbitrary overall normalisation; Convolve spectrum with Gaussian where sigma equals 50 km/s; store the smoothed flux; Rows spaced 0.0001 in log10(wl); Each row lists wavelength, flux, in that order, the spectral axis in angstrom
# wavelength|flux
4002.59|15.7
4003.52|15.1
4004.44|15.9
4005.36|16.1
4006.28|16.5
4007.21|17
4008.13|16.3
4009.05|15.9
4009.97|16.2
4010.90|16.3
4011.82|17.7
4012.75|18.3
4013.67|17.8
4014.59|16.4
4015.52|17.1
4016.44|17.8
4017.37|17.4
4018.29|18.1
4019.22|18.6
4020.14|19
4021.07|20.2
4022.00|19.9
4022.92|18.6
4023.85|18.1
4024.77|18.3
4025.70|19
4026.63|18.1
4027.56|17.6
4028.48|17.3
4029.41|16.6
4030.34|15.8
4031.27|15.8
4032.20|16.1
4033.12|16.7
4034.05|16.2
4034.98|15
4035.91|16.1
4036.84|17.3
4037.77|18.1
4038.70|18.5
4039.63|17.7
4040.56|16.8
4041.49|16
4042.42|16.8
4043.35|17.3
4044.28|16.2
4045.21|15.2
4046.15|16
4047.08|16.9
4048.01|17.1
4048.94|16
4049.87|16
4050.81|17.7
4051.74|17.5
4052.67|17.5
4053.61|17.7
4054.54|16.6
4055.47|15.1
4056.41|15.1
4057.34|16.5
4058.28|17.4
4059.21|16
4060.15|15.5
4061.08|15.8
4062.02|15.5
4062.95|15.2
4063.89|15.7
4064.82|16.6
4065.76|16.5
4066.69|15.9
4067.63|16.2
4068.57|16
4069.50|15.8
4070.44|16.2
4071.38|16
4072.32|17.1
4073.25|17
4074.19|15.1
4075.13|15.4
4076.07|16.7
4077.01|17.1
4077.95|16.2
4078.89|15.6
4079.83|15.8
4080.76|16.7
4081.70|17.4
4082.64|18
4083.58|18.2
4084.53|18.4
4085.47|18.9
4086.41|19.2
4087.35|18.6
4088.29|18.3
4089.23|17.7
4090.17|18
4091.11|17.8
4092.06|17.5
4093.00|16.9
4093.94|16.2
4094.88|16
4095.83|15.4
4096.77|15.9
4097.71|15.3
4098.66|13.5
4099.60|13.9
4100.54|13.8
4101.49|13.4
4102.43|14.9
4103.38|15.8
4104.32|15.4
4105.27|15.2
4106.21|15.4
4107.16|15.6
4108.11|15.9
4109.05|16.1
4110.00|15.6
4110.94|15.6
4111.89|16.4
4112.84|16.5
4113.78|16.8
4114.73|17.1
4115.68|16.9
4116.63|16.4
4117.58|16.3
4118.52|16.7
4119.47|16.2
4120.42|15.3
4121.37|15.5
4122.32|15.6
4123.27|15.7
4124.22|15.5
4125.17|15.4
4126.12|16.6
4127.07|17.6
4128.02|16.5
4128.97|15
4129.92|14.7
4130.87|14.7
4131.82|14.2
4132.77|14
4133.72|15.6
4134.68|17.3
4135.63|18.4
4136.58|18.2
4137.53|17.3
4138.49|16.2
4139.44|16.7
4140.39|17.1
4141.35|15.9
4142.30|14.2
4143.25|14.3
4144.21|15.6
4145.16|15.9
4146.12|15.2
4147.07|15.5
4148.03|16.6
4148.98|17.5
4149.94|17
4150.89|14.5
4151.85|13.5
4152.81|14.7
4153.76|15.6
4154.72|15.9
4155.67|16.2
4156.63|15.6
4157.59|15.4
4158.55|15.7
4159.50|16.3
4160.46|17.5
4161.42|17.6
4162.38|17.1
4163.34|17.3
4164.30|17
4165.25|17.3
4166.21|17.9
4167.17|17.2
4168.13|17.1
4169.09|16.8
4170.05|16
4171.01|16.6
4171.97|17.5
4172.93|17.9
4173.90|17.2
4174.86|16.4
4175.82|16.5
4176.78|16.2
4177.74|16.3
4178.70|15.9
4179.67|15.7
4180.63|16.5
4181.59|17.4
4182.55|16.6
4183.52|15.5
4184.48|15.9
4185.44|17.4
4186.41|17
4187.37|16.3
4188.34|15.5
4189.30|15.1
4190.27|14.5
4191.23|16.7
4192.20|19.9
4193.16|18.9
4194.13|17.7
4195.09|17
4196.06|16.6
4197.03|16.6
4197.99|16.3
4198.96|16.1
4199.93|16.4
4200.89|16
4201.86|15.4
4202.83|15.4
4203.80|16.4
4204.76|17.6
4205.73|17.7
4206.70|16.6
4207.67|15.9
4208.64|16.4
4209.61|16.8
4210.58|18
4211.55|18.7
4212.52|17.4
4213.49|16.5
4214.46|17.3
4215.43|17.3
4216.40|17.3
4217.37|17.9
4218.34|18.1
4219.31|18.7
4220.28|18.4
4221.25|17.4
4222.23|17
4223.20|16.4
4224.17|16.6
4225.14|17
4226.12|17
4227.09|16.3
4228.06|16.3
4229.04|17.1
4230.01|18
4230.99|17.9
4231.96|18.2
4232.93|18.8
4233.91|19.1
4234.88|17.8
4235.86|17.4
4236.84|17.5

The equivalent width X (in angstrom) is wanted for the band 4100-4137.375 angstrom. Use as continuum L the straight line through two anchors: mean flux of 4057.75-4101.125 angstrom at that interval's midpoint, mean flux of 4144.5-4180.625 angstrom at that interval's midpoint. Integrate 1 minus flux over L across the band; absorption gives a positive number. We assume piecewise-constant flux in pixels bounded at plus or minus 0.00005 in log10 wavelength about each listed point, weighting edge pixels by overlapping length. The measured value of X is 1.3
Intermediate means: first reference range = 16.5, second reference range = 16.4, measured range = 15.9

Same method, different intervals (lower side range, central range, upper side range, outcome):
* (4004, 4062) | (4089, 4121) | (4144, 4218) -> 1.7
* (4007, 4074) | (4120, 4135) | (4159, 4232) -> 1.2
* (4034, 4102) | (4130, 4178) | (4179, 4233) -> 1.4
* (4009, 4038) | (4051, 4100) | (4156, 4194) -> 1.8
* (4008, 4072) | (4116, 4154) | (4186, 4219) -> 2.3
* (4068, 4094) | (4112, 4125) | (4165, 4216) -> 0.6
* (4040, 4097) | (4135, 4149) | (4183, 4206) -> 0.3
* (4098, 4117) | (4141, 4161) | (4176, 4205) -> 0.5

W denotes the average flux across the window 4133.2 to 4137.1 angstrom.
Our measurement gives 17.3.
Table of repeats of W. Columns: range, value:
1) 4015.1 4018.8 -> 17.6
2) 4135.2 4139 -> 17.5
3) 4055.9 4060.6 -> 16.1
